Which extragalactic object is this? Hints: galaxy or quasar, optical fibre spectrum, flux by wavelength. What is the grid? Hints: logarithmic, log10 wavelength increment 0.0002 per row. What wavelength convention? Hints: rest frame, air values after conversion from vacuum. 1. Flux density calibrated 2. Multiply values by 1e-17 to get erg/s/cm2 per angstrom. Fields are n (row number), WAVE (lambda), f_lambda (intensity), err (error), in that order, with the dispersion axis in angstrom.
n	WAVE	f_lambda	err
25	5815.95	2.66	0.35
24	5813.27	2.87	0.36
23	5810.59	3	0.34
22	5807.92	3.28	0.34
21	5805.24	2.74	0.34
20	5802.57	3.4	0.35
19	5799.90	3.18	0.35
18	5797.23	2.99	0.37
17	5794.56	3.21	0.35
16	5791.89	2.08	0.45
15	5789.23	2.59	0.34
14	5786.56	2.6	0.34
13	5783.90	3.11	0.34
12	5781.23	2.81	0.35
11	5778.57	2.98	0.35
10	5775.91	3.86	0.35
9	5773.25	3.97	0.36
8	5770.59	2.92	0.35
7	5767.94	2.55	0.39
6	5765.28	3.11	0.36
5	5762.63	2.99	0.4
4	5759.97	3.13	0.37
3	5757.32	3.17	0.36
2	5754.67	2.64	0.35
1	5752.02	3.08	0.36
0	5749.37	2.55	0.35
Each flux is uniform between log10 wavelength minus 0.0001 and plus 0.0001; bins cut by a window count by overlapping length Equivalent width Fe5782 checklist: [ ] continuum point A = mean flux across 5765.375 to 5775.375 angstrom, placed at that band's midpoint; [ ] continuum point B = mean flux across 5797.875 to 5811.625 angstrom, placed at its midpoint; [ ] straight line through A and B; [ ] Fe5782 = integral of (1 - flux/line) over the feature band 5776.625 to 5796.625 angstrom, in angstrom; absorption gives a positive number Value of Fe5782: 2.2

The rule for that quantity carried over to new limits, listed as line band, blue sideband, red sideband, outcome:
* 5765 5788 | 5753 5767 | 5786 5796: -2.46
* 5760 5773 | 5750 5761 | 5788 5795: -0.74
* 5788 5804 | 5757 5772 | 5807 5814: 0.62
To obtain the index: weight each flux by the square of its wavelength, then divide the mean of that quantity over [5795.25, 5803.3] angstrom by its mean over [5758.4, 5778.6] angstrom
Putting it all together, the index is 1.00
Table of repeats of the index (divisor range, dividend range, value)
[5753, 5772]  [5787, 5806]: 0.99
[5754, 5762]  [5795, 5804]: 1.08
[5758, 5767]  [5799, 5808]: 1.04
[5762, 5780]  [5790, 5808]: 0.93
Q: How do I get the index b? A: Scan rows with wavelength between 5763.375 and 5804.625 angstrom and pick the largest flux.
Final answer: 3.97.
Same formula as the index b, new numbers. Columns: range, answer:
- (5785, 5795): 3.21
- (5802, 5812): 3.4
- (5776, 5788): 3.11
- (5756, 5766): 3.17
